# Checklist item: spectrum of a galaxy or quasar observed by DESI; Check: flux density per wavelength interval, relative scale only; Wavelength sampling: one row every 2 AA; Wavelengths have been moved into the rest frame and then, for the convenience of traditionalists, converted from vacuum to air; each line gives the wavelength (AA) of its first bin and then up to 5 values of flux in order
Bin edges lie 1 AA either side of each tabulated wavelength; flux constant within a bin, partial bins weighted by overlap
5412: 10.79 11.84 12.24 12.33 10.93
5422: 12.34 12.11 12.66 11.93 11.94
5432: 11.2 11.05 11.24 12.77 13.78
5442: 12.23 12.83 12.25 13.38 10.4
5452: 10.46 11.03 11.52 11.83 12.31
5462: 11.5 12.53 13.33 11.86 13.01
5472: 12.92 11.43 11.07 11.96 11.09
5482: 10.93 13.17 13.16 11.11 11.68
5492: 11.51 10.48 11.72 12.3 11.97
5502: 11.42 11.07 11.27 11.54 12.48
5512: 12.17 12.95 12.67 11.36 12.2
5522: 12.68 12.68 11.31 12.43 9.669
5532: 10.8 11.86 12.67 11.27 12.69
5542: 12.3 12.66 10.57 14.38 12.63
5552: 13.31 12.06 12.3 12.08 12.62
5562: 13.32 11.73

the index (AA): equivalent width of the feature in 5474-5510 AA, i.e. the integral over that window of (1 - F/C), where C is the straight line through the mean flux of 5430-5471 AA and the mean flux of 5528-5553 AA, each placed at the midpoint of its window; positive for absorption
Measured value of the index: 1.2 AA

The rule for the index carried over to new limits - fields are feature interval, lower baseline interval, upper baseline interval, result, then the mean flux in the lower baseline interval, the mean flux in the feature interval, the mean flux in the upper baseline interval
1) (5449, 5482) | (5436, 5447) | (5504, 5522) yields 1.85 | 12.6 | 11.7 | 12.1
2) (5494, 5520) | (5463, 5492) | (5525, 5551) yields 0.30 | 12.1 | 11.9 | 11.9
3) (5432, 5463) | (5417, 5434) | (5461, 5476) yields 0.51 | 11.9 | 11.9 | 12.3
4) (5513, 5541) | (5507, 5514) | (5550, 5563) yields 0.90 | 12.2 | 11.9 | 12.6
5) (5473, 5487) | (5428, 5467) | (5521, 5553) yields 0.23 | 12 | 11.8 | 12.1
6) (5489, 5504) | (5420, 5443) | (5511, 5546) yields 0.57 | 12.1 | 11.5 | 12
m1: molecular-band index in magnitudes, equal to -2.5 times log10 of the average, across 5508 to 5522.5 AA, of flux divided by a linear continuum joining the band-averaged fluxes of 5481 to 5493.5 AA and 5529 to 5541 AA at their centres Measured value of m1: -0.06 mag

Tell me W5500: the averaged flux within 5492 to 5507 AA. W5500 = 11.5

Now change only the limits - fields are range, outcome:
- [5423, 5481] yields 12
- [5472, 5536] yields 11.8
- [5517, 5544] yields 11.9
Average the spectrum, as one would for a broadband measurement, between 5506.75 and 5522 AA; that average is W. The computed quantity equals 12.2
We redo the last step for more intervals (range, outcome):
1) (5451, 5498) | 11.8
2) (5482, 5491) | 12.1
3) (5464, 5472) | 12.7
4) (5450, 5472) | 11.9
